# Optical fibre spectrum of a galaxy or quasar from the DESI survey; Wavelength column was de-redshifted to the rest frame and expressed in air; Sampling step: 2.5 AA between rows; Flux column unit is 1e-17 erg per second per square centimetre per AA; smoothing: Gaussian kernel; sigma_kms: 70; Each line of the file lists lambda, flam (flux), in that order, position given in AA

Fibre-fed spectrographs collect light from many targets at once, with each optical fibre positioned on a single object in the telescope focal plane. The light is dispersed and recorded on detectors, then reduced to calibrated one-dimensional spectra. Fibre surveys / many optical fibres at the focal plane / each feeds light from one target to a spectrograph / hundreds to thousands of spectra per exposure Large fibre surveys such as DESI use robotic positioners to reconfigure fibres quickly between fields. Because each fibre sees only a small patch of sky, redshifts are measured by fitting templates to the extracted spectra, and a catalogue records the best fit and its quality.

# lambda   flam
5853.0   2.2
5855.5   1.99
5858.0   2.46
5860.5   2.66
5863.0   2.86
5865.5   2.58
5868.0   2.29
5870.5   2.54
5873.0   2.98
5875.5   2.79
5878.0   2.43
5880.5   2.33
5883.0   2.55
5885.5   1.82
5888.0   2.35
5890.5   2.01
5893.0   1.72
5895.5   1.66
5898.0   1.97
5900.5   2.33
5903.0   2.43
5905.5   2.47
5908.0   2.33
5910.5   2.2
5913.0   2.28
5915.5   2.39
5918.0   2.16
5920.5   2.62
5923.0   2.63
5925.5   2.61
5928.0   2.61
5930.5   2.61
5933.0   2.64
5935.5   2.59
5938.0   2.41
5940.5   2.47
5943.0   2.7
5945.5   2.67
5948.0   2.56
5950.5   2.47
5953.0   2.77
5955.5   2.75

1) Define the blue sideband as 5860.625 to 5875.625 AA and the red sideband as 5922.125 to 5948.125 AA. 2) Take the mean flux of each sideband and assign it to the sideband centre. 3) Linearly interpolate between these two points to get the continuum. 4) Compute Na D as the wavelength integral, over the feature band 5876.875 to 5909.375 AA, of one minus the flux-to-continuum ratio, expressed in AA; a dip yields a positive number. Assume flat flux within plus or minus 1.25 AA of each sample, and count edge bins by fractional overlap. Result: 5.6 AA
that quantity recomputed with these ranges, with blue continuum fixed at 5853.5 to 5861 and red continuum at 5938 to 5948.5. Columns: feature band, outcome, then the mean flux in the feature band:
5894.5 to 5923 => 2.29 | 2.28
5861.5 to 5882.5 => -2.05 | 2.6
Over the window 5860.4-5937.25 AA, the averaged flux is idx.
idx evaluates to 2.4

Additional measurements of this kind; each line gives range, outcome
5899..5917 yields 2.34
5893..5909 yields 2.16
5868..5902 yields 2.27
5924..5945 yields 2.58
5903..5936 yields 2.47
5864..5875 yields 2.62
